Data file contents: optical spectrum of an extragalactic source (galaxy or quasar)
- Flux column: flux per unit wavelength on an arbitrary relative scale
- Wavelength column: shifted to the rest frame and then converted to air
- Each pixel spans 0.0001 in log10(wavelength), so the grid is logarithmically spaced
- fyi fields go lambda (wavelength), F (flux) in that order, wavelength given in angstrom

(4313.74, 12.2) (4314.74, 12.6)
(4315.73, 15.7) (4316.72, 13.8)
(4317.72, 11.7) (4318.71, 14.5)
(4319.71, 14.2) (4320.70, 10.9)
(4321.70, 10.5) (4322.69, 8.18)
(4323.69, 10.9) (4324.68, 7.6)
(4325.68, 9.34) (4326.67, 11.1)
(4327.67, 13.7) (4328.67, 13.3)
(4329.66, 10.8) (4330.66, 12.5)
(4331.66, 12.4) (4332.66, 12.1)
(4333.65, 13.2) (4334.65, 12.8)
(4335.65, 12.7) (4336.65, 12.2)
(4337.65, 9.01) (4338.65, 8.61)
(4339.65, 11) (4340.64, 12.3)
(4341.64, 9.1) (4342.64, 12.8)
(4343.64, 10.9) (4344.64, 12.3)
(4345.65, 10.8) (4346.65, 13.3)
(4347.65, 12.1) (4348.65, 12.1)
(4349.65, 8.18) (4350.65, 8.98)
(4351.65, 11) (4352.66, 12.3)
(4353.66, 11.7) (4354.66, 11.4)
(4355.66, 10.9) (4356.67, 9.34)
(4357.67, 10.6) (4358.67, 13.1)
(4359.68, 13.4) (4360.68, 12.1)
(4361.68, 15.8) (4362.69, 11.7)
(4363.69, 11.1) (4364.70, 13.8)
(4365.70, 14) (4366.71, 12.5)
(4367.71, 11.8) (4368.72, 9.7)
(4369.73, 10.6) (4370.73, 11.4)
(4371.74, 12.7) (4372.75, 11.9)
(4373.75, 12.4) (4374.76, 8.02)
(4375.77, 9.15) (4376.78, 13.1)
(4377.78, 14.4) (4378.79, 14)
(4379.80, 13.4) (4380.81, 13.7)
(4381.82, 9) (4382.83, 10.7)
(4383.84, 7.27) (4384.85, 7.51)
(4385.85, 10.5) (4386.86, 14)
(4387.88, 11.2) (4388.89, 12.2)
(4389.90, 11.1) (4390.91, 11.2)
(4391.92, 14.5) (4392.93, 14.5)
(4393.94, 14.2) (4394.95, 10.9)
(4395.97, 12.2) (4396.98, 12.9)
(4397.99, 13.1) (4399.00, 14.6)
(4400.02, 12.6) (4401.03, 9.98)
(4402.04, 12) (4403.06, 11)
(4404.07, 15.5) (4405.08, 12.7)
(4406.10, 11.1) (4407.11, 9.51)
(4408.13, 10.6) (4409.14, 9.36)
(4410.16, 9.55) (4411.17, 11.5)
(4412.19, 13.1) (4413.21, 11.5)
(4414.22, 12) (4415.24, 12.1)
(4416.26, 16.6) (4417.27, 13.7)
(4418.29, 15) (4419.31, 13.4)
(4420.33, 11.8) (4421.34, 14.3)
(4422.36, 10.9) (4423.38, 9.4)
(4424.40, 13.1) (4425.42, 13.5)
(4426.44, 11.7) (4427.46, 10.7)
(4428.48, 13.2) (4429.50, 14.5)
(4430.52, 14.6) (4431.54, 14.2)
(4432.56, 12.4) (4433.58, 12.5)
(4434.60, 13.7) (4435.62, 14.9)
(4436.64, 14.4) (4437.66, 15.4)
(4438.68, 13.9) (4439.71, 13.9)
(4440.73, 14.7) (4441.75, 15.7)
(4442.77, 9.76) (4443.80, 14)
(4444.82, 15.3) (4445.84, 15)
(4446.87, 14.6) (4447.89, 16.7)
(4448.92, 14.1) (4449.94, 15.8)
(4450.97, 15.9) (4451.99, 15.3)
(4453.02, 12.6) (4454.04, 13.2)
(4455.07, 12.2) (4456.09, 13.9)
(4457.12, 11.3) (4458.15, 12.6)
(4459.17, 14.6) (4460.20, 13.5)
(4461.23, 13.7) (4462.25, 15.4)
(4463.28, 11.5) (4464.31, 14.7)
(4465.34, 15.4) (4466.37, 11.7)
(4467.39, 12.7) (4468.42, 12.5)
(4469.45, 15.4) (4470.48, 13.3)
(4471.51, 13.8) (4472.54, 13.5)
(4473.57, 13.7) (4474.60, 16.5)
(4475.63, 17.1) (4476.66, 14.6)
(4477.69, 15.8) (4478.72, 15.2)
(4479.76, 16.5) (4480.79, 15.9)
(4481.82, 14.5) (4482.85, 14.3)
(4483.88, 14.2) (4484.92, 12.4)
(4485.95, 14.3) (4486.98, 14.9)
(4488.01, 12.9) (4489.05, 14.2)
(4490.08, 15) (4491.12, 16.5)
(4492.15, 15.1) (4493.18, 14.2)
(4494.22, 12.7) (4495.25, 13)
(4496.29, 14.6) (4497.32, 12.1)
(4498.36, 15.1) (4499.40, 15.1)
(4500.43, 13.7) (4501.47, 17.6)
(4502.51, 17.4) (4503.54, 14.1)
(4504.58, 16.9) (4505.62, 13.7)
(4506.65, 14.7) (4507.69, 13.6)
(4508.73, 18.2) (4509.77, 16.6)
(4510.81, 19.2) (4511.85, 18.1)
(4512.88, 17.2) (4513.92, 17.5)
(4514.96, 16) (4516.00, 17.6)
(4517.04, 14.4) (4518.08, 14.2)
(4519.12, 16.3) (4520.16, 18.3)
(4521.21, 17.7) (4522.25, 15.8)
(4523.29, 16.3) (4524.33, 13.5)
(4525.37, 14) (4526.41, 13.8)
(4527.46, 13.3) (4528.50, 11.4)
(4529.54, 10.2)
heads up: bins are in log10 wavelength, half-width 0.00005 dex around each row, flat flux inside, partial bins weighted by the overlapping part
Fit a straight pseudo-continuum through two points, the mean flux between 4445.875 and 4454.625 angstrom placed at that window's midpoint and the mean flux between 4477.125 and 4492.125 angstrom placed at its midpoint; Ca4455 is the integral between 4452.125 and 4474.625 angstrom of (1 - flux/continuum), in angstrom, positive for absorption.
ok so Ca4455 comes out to 1.9 angstrom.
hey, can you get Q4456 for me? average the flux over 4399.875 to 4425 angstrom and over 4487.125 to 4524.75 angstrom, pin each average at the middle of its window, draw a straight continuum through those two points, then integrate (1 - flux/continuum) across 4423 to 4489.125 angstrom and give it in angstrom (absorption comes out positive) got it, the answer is -1.4 angstrom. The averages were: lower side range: 12.1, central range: 14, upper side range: 15.5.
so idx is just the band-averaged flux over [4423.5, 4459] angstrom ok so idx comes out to 13.8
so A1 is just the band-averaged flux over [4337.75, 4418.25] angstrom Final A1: 11.8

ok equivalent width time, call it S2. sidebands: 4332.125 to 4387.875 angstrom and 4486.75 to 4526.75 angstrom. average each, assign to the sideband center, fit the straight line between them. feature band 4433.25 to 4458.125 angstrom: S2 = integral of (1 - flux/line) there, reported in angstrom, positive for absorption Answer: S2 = -0.52 angstrom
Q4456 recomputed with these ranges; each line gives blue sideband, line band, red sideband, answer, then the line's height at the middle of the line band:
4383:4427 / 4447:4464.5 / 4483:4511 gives -0.5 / 13.6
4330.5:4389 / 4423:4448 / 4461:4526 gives -0.2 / 13.5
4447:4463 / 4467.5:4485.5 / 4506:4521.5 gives 0.4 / 15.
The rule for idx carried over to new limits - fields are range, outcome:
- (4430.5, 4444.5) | 13.9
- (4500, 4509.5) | 15.6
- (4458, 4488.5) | 14.3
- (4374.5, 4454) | 12.7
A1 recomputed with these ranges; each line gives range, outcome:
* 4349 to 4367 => 11.8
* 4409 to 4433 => 12.6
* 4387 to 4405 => 12.6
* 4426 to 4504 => 14.2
